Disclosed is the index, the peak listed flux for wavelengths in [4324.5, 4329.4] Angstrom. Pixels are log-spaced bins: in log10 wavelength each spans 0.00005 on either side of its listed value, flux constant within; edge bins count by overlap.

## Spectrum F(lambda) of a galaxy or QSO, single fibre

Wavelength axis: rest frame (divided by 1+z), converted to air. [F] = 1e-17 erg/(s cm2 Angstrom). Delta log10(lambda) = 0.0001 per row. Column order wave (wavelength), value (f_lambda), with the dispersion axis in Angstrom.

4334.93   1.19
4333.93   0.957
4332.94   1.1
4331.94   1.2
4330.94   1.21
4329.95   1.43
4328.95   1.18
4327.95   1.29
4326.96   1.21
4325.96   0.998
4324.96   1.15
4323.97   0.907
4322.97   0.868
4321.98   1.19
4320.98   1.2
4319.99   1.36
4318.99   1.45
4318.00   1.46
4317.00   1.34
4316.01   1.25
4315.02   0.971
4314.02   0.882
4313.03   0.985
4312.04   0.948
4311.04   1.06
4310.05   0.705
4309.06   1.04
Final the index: 1.29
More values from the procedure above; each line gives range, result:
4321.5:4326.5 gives 1.19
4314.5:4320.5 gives 1.46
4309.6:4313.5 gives 1.06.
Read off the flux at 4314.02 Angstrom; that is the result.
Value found 0.882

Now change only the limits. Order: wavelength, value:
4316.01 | 1.25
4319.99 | 1.36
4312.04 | 0.948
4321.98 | 1.19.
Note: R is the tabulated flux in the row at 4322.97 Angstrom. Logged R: 0.868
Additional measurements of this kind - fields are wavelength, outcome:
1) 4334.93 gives 1.19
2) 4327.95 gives 1.29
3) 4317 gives 1.34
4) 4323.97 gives 0.907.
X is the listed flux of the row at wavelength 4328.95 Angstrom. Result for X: 1.18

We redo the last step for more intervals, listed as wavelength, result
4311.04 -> 1.06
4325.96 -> 0.998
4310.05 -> 0.705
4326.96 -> 1.21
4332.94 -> 1.1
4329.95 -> 1.43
